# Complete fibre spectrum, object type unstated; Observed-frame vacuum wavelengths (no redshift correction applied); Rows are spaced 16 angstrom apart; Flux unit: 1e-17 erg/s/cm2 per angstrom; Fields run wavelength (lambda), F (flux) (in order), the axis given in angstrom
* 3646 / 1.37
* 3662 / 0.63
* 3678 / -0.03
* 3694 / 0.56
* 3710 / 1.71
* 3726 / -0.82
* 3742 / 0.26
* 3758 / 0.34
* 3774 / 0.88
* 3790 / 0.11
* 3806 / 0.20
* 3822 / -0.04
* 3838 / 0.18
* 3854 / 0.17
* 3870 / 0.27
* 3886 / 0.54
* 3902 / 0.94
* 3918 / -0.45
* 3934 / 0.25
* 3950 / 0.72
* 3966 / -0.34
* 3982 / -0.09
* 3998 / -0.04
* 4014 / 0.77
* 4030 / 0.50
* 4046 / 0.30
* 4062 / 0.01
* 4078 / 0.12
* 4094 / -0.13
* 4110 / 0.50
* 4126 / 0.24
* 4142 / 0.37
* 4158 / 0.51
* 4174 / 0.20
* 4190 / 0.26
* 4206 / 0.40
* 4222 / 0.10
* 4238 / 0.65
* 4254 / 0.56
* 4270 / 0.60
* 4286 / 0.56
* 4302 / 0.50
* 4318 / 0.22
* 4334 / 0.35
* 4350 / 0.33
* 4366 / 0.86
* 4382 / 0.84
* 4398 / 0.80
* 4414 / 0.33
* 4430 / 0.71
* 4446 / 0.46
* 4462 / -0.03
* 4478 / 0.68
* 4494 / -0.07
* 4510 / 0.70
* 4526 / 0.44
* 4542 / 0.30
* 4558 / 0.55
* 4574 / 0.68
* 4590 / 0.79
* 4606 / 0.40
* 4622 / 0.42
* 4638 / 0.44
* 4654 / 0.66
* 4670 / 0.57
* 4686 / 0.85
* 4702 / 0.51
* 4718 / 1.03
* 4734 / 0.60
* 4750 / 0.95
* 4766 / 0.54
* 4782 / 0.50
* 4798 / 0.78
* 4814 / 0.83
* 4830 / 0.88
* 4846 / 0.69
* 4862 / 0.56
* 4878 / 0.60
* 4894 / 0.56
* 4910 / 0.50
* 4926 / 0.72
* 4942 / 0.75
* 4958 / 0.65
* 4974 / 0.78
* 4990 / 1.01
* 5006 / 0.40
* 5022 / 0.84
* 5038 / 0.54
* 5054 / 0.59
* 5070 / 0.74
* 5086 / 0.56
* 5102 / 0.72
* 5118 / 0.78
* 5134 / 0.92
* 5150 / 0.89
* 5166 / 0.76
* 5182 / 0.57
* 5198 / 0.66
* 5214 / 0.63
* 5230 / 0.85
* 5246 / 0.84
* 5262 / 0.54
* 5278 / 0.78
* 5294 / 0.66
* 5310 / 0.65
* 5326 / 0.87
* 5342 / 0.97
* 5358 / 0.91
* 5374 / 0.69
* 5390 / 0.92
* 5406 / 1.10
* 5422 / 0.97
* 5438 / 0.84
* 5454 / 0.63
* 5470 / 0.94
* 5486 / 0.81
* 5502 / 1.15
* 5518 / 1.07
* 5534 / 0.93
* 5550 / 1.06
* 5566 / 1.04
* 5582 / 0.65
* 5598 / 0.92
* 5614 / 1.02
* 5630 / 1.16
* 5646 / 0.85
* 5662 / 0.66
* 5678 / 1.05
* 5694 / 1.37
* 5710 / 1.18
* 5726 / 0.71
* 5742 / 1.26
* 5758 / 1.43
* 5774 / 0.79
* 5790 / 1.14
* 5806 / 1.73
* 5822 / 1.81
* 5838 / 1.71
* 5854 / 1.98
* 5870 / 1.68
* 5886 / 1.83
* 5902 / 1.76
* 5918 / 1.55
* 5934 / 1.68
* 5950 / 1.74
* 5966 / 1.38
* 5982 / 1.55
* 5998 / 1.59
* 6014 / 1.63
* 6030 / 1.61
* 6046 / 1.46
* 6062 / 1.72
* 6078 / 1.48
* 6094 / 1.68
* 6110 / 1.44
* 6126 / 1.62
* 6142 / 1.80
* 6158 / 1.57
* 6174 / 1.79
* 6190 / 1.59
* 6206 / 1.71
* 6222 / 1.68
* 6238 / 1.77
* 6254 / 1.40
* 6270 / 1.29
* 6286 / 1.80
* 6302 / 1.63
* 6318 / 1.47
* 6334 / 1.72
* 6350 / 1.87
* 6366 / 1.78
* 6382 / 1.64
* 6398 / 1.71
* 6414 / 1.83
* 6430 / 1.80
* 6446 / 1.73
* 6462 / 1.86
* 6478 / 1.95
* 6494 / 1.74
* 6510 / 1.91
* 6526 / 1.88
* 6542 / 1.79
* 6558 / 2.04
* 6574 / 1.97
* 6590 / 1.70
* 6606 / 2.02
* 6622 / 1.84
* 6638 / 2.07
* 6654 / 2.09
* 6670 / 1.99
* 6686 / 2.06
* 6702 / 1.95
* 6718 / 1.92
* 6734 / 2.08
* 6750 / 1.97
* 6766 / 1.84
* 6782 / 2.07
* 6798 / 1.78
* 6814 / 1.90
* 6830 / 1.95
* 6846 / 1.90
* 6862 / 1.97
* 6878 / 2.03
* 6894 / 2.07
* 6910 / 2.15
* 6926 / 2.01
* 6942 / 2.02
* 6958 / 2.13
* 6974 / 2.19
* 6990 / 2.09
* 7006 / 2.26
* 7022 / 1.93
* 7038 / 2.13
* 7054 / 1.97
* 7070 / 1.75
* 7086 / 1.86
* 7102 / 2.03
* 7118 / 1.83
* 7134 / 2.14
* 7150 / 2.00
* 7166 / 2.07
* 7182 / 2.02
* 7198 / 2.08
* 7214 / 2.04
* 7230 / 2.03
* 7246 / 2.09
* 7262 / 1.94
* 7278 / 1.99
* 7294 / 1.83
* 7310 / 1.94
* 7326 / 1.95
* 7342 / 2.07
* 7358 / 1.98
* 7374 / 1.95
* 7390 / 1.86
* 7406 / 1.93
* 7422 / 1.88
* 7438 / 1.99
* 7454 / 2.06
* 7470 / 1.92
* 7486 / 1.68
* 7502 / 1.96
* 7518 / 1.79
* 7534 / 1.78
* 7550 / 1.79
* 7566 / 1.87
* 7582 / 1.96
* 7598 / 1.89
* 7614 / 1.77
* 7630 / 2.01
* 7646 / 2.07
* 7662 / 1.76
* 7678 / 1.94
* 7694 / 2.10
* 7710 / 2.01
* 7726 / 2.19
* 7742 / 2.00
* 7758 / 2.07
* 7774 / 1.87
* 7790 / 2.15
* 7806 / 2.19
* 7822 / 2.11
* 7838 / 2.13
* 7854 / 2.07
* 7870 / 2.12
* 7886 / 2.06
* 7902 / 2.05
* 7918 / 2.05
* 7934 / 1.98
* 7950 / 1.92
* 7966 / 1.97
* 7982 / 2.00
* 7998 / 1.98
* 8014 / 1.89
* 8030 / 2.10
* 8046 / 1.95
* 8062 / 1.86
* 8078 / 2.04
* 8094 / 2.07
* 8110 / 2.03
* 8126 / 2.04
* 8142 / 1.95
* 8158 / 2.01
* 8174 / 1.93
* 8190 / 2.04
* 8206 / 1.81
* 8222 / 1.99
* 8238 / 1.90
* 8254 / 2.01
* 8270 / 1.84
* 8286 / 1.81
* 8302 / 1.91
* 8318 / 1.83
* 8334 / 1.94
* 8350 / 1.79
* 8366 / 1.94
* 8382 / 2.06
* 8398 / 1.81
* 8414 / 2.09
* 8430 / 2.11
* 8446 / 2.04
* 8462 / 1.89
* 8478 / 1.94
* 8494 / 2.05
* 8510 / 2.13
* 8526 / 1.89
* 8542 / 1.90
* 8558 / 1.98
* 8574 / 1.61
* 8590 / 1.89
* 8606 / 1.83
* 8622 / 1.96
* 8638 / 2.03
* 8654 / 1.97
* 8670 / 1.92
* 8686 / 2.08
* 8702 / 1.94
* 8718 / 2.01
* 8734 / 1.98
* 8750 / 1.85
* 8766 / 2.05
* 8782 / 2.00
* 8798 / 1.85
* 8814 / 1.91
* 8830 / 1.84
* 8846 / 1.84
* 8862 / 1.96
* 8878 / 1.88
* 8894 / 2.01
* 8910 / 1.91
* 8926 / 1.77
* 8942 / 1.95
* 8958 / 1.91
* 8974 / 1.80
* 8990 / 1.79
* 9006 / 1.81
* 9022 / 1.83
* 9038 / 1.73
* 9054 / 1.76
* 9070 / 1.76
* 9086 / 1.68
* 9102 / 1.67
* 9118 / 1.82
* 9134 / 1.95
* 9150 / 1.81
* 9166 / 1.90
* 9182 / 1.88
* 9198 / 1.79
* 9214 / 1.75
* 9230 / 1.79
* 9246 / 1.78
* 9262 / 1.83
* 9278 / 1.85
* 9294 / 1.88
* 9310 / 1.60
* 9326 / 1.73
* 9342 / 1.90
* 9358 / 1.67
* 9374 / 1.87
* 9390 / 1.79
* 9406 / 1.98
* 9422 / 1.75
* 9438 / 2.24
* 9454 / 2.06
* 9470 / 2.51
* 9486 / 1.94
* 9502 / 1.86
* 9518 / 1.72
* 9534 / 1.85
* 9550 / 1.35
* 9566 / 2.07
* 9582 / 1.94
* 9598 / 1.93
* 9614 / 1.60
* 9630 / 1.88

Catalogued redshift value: 0.455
